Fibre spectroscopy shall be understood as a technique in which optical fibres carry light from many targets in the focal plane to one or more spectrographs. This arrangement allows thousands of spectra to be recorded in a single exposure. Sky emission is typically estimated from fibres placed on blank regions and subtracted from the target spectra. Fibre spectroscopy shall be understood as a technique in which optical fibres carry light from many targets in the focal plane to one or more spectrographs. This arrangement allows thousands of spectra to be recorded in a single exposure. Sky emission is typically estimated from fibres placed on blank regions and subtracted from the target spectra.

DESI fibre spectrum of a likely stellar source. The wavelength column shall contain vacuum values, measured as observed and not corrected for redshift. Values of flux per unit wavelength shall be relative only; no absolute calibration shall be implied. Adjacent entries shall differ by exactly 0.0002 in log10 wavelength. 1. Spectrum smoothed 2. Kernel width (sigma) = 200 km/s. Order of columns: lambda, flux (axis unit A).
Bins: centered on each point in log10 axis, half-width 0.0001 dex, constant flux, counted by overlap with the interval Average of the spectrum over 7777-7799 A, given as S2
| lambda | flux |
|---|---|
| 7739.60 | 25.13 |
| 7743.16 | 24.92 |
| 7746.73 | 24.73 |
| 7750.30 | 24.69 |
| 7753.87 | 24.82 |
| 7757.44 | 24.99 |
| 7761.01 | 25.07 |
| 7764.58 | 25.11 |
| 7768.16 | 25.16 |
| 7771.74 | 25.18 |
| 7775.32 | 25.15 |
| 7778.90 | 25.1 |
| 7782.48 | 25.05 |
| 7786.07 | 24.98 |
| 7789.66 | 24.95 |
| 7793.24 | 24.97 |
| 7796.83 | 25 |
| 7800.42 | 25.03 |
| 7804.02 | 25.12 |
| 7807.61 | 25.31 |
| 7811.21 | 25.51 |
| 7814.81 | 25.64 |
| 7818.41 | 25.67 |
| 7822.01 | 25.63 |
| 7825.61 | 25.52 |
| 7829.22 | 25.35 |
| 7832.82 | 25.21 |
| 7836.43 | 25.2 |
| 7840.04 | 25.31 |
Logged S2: 25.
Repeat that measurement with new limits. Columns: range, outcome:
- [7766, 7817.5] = 25.2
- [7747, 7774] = 25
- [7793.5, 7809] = 25.1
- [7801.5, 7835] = 25.4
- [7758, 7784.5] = 25.1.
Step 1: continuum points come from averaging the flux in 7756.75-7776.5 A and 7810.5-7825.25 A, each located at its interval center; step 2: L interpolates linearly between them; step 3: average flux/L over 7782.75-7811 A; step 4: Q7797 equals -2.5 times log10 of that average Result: 0.01 mag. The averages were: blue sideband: 25.1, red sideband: 25.6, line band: 25.1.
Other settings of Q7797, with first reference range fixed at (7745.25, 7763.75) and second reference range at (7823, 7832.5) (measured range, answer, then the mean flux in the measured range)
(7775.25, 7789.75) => 0.00 mag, 25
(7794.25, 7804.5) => 0.01 mag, 25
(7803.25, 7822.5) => -0.01 mag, 25.5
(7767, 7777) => -0.01 mag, 25.2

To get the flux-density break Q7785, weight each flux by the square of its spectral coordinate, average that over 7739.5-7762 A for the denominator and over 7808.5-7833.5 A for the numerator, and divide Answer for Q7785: 1.04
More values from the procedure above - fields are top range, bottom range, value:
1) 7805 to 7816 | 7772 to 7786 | 1.02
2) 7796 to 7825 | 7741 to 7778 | 1.03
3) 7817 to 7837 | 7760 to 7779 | 1.03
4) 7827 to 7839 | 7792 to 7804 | 1.02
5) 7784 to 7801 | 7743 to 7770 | 1.01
